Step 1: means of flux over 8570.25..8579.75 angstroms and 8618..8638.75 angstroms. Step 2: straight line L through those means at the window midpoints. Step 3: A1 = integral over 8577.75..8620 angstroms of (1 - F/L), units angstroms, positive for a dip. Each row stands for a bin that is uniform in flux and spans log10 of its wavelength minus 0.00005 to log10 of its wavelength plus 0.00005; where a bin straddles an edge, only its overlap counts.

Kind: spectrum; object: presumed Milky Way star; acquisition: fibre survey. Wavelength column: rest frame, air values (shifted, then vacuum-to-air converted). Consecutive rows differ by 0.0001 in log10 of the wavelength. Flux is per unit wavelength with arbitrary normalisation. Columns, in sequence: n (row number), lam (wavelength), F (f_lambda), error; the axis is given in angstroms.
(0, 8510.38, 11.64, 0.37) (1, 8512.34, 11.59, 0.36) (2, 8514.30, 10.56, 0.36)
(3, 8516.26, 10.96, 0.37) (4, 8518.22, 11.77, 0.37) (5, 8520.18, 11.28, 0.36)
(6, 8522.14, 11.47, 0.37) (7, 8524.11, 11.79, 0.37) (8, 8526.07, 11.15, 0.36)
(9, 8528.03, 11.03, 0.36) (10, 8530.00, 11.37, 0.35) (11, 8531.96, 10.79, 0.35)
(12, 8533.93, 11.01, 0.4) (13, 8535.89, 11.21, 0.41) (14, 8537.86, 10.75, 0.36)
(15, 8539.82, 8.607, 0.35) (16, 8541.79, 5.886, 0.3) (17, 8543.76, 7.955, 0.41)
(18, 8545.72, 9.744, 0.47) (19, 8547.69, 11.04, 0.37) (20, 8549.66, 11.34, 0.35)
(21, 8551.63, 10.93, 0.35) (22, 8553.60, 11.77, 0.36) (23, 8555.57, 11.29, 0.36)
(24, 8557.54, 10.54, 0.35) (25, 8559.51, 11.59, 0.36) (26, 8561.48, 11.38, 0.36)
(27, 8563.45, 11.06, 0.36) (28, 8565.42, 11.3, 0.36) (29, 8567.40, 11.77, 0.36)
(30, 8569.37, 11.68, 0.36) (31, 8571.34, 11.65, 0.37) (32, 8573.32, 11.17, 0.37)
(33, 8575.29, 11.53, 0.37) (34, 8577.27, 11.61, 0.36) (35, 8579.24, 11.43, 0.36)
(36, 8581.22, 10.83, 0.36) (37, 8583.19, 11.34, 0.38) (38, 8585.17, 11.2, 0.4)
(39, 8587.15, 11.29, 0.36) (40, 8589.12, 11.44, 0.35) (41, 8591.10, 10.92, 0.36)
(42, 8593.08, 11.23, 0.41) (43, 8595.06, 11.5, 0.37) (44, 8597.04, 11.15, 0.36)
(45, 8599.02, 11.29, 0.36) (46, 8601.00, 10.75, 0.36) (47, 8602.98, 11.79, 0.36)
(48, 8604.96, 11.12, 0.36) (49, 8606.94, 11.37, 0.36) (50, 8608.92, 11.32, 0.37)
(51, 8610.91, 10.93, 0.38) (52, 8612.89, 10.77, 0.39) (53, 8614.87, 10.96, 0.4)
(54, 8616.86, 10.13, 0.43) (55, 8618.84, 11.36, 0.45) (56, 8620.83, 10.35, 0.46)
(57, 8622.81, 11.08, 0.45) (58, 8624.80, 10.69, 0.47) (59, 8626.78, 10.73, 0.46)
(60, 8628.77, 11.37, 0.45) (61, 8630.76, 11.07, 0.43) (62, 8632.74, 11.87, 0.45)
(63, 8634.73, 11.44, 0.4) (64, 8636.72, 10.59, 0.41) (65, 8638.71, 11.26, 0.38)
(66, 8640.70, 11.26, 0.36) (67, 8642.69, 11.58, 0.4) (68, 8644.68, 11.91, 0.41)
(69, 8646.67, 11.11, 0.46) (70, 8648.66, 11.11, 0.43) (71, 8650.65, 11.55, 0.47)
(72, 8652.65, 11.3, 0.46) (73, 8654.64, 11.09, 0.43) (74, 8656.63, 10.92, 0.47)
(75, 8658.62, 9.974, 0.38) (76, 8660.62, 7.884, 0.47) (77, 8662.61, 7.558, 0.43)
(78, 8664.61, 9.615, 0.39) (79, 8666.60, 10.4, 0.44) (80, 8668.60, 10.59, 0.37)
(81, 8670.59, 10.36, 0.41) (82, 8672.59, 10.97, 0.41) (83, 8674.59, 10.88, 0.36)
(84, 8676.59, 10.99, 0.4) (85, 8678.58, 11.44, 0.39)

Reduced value 0.54 angstroms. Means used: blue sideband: 11.5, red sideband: 11.1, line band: 11.2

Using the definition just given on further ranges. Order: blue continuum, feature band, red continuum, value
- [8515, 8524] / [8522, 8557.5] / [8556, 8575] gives 2.77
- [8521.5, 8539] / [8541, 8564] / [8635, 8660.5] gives 1.49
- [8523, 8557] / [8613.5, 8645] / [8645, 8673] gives -2.17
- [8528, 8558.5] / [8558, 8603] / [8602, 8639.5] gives -2.77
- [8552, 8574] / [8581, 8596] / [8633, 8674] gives -0.10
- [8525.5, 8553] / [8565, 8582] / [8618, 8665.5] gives -1.73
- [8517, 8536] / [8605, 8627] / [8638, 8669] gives -0.25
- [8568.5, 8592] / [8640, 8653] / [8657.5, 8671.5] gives -2.00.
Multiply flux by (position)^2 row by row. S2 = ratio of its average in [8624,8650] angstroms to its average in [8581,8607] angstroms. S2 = 1.0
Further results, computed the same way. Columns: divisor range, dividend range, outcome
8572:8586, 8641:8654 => 1.02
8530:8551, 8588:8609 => 1.15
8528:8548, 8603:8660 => 1.15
